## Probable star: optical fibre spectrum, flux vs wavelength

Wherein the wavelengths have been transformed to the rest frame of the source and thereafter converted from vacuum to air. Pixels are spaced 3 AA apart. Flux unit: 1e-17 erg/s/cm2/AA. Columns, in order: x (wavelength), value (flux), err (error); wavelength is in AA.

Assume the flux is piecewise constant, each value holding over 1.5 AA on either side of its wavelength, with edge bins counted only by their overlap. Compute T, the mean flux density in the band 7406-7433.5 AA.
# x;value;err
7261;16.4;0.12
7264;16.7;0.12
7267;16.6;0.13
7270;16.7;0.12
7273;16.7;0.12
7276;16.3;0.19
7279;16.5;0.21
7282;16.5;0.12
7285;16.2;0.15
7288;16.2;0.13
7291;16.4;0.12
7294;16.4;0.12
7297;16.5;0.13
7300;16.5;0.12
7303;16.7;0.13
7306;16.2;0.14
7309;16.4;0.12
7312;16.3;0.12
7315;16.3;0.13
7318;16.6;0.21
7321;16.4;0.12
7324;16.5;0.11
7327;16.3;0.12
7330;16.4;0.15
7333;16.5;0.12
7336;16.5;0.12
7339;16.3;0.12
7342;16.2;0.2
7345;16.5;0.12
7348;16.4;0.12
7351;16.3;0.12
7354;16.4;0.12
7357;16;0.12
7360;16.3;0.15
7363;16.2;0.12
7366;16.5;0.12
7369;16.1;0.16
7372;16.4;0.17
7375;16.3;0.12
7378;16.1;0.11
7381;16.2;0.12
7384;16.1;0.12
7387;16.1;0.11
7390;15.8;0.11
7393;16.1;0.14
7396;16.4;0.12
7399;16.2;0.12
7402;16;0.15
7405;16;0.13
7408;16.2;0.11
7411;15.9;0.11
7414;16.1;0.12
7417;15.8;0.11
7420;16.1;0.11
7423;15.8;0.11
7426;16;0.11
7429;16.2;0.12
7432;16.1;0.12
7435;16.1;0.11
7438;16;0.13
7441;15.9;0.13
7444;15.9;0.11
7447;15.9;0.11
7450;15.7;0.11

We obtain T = 16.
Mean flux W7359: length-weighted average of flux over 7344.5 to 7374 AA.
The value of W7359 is 16.3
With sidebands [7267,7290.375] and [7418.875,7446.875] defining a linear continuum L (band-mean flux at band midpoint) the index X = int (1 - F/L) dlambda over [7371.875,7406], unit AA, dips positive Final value 0.0 AA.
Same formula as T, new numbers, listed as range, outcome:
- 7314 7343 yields 16.4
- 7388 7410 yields 16.1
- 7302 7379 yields 16.3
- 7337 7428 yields 16.2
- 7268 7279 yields 16.6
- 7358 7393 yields 16.2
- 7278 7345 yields 16.4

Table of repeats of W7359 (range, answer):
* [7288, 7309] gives 16.4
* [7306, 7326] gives 16.4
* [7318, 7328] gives 16.4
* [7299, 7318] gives 16.4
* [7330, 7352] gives 16.4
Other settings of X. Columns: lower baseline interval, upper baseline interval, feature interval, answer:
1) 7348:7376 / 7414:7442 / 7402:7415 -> 0.04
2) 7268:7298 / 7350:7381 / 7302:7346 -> -0.14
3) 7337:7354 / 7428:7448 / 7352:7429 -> 0.28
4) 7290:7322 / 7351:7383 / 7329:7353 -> -0.09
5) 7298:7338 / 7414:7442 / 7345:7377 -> -0.06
